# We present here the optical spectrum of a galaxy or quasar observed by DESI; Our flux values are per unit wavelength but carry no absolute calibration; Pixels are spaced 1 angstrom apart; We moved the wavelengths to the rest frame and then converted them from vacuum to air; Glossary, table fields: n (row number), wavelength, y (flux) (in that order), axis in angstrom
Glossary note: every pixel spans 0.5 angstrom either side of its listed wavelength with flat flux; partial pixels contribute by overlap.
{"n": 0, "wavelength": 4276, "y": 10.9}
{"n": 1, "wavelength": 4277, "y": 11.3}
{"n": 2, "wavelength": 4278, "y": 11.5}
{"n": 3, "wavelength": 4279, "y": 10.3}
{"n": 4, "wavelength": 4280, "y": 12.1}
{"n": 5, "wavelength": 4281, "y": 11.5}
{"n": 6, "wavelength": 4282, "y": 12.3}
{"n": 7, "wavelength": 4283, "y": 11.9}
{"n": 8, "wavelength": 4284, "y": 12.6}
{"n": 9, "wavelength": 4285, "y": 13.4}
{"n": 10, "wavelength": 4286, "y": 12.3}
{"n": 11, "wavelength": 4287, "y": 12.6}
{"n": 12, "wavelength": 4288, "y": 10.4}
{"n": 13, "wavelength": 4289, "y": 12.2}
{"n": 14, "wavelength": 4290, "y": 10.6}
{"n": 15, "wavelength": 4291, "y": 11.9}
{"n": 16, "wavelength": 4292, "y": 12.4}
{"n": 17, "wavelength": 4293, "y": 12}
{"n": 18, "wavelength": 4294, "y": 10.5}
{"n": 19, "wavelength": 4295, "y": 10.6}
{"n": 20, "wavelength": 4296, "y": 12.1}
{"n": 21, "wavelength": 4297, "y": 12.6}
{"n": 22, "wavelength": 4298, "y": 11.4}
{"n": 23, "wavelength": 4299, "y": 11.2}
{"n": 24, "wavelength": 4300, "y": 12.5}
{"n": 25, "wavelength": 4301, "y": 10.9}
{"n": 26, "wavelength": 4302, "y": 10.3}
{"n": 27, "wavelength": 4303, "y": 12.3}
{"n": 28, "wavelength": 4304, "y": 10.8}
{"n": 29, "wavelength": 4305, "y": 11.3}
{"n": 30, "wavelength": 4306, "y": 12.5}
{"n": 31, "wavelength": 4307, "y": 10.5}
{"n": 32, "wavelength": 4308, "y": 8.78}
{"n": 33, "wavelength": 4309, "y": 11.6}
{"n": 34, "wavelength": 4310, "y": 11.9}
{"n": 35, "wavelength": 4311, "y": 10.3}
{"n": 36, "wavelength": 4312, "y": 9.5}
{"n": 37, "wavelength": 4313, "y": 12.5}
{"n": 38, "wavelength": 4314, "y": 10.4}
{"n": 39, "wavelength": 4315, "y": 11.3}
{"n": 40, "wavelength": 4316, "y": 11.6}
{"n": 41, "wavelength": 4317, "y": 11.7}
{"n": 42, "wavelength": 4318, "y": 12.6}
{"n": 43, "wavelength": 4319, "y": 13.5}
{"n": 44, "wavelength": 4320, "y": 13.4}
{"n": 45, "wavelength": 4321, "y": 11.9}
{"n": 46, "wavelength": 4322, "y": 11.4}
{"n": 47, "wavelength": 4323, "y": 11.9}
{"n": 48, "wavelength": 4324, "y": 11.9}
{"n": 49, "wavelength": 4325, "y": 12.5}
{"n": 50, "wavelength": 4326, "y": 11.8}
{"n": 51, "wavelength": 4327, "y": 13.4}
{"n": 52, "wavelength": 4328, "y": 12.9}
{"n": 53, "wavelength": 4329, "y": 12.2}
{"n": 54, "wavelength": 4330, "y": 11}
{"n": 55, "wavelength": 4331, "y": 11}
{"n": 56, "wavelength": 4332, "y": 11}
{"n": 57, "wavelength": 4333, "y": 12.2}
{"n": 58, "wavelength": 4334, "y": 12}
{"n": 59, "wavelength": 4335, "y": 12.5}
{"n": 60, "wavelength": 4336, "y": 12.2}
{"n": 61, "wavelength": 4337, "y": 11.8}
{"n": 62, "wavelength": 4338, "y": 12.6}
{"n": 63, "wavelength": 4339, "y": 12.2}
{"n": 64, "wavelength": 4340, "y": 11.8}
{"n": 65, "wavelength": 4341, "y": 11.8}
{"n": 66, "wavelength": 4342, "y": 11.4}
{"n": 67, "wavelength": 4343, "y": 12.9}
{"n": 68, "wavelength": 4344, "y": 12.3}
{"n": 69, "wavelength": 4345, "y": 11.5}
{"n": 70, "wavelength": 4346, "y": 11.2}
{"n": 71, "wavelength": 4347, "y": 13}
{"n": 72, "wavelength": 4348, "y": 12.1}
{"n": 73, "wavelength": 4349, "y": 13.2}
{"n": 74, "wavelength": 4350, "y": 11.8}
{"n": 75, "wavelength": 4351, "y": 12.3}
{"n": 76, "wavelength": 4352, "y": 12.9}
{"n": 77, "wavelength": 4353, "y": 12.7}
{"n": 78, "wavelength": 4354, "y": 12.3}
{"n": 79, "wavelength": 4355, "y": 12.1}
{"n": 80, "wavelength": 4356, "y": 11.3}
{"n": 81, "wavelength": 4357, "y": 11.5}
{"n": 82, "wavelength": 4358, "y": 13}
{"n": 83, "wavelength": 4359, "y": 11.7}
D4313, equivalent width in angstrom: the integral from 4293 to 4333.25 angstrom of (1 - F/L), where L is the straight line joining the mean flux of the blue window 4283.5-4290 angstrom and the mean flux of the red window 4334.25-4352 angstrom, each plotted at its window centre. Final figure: 1.8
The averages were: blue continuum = 12.1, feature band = 11.6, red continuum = 12.2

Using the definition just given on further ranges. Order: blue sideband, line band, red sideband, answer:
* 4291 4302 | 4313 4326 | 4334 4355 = -0.2 angstrom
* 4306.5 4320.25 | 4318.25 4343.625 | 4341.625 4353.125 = -0.7 angstrom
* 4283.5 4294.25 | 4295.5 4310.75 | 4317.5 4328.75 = 1.0 angstrom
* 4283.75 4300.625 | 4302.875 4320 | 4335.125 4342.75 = 0.7 angstrom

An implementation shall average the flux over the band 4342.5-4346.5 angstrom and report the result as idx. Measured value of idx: 12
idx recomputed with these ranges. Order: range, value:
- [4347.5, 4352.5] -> 12.5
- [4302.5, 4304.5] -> 11.6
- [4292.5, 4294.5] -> 11.2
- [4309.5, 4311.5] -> 11.1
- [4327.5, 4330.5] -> 12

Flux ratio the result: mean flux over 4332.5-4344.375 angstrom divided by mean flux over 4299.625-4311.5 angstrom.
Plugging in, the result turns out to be 1.1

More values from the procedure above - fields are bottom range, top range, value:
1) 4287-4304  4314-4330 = 1.06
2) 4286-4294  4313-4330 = 1.04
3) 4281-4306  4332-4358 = 1.04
